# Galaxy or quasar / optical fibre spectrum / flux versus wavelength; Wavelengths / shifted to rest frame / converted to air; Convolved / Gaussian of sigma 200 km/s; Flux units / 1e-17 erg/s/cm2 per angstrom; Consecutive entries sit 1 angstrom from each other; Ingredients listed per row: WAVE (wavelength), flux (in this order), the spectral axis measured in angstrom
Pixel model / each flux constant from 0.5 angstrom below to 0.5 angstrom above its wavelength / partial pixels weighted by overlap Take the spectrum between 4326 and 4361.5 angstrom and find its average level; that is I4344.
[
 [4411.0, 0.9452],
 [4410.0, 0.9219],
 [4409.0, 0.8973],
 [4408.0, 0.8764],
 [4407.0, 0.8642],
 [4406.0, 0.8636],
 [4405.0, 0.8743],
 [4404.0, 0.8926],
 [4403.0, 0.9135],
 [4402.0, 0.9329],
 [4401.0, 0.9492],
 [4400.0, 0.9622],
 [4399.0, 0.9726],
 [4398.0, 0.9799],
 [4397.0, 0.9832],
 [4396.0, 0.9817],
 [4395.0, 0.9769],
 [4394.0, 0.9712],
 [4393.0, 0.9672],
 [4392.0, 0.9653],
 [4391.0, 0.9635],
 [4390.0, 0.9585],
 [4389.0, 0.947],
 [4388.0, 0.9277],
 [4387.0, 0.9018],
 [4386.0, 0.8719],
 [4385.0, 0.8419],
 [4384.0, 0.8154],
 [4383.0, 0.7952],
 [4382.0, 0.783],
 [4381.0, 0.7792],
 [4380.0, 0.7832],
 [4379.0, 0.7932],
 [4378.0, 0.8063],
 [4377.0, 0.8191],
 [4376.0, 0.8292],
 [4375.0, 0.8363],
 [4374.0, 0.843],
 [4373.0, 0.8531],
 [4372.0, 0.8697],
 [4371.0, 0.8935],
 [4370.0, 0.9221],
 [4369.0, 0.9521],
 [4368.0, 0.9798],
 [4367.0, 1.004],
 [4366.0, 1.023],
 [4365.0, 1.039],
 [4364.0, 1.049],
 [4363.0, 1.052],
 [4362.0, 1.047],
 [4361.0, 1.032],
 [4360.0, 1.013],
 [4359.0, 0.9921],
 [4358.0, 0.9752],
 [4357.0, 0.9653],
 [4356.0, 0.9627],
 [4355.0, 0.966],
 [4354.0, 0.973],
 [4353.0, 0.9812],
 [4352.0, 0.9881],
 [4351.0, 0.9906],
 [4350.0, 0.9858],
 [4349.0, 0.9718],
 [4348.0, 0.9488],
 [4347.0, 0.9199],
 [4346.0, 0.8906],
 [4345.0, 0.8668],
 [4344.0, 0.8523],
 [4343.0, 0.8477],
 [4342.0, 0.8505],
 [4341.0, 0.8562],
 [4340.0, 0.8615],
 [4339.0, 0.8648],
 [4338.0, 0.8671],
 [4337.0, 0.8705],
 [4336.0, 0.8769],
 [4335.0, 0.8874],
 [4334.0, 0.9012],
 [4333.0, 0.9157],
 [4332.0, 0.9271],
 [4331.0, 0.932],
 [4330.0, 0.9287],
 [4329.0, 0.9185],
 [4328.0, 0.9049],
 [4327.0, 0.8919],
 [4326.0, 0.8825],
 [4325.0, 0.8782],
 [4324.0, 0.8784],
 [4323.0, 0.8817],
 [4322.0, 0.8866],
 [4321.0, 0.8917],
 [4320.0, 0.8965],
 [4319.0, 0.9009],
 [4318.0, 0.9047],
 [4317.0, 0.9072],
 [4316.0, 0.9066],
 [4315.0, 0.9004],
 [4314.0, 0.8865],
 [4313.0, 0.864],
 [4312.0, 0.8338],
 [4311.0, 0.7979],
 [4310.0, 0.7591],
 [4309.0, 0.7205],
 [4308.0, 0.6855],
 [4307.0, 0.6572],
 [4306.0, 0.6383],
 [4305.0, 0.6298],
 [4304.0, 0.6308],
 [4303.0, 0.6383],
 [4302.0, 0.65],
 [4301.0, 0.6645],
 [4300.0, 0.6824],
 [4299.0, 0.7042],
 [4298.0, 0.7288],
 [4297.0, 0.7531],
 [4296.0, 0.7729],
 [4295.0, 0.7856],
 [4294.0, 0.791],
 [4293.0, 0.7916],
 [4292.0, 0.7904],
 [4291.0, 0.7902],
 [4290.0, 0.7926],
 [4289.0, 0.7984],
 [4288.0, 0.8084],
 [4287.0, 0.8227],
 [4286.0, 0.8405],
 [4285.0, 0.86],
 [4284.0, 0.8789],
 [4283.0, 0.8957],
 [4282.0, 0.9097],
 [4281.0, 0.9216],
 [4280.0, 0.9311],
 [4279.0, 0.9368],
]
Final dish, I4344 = 0.924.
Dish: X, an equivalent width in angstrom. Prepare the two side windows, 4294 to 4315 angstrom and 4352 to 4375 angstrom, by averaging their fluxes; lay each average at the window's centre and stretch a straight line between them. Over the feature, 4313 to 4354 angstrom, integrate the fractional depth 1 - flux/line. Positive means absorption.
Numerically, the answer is -2.77 angstrom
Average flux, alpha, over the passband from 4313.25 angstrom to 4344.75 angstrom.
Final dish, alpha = 0.889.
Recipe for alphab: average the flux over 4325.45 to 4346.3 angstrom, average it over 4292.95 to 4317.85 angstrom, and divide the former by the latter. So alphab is 1.18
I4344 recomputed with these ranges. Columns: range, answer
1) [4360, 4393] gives 0.908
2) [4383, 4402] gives 0.937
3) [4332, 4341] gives 0.882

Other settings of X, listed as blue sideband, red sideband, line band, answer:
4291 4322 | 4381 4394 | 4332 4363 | -3.6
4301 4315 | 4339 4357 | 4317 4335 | -1.9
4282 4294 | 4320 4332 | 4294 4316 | 3.1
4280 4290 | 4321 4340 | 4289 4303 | 2.0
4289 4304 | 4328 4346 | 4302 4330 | -0.3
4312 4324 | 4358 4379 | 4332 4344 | 0.5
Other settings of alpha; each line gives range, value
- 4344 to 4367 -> 0.981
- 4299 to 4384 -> 0.875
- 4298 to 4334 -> 0.816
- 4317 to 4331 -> 0.897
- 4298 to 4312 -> 0.689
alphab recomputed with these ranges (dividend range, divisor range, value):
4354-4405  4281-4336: 1.13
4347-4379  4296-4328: 1.20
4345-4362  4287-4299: 1.24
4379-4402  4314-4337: 1.01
